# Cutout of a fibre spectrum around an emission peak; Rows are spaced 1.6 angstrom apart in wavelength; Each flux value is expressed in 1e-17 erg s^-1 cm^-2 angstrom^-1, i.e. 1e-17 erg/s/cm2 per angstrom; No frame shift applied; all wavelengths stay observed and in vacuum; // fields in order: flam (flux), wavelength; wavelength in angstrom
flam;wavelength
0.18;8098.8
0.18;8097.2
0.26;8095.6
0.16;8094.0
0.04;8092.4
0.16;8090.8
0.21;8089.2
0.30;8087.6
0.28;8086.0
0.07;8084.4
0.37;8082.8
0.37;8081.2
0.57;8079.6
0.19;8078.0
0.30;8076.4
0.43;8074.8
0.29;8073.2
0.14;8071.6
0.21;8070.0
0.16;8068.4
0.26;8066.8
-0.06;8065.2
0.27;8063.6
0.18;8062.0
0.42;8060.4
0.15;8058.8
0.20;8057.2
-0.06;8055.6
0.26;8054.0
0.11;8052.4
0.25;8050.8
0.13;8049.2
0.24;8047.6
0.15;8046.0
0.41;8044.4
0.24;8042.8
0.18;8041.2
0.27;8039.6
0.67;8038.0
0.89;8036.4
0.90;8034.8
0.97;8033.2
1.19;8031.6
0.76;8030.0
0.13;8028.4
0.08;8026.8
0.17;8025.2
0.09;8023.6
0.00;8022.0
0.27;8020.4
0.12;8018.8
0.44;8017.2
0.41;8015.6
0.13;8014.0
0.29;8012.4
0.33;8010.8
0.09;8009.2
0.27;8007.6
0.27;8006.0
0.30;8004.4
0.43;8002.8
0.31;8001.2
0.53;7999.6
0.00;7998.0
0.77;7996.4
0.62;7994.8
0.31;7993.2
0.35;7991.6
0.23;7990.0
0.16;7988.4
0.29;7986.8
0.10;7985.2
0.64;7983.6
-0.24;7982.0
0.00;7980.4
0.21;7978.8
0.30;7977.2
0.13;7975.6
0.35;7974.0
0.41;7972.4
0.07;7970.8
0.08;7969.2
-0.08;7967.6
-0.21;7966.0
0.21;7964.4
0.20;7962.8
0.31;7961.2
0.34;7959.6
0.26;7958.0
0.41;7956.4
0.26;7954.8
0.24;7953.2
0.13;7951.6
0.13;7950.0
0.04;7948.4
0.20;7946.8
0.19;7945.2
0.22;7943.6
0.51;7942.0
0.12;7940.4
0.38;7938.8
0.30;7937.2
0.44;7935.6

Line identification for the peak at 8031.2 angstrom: H-gamma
